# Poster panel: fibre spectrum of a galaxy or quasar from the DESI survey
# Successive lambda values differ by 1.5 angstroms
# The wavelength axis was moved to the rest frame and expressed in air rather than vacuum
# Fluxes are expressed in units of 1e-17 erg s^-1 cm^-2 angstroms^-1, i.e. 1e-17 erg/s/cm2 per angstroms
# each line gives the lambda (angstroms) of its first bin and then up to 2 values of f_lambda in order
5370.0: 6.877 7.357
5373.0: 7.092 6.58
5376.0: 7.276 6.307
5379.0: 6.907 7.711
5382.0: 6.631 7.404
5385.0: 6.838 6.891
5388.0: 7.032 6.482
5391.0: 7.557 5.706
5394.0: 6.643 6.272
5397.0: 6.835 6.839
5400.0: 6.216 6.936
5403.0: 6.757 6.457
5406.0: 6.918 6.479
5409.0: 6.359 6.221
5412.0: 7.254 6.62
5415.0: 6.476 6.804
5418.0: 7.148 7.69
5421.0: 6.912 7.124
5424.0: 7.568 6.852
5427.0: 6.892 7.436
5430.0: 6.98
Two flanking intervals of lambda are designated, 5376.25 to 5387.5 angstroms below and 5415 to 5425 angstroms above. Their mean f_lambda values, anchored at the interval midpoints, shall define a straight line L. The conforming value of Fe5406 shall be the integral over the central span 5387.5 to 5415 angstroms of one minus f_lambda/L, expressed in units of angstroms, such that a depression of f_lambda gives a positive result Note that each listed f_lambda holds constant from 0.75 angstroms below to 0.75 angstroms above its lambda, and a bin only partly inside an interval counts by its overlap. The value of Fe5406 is 1.65 angstroms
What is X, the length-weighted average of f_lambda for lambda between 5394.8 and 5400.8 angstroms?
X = 6.55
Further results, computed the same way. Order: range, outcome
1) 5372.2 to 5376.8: 6.98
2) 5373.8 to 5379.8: 6.78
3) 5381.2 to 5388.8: 6.96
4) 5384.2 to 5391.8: 6.95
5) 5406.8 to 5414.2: 6.59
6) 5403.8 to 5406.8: 6.69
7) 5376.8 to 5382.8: 6.9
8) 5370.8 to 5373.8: 7.21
